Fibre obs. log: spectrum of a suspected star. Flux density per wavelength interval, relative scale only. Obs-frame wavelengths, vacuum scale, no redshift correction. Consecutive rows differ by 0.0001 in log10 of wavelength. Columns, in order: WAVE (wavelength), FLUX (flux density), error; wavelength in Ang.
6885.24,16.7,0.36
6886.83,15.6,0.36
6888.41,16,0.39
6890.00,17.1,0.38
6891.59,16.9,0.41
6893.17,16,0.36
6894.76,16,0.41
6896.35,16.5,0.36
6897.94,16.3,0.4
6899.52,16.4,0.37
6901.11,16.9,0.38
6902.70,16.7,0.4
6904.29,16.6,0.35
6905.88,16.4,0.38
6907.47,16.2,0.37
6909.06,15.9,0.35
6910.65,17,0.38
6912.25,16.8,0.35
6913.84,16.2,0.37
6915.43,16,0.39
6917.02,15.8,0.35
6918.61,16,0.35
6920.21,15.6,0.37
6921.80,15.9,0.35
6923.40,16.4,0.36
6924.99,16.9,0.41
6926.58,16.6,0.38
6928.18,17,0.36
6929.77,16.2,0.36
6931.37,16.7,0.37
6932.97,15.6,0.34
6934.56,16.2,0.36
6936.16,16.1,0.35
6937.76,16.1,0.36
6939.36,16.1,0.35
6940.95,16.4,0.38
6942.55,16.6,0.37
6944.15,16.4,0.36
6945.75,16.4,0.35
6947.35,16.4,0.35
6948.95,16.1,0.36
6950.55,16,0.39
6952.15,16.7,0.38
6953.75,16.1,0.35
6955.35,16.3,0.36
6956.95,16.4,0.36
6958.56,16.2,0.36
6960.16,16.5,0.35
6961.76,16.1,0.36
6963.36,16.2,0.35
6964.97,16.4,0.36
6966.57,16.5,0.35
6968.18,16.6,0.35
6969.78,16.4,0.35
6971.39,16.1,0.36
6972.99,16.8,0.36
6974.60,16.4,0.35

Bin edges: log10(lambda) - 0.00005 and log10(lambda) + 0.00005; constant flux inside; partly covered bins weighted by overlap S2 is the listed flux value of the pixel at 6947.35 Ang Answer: 16.4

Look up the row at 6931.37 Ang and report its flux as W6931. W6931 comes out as 16.7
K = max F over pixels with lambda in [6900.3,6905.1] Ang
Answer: 16.9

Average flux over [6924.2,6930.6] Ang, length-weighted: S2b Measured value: 16.7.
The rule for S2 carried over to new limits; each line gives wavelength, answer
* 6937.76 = 16.1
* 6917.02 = 15.8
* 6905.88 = 16.4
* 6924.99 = 16.9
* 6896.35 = 16.5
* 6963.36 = 16.2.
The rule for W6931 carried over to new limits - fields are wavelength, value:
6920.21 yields 15.6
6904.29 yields 16.6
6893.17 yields 16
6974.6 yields 16.4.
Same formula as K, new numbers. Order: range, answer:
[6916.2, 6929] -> 17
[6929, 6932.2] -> 16.7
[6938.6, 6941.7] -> 16.4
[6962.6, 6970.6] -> 16.6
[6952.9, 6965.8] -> 16.5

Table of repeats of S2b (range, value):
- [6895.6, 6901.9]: 16.5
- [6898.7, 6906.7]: 16.6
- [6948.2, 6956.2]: 16.3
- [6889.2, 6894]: 16.7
